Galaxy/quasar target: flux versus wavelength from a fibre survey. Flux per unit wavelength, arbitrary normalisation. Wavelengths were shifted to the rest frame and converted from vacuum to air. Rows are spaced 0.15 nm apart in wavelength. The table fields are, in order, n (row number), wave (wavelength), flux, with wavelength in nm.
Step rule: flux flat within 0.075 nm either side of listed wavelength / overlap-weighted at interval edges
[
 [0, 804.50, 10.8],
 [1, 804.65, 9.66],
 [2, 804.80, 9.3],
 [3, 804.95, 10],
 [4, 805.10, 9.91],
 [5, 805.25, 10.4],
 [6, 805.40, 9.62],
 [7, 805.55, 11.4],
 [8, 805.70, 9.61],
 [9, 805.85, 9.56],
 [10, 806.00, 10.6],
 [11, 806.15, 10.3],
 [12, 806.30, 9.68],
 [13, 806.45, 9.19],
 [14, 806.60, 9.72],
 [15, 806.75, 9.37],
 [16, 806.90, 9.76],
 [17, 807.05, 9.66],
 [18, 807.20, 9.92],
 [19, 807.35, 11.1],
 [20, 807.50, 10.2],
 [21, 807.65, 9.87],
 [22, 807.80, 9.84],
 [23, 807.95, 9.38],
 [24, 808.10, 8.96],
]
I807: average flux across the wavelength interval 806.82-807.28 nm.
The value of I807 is 9.79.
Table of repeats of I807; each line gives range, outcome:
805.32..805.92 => 10.1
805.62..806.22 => 10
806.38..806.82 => 9.43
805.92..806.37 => 10.2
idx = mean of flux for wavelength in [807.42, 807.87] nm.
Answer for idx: 9.98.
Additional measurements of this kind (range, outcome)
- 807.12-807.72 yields 10.3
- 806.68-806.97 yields 9.57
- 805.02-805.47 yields 9.98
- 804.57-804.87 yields 9.51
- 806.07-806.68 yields 9.73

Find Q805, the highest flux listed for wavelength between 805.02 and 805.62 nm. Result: 11.4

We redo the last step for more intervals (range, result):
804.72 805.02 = 10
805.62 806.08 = 10.6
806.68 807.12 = 9.76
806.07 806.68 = 10.3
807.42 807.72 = 10.2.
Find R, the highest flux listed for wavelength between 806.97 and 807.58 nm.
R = 11.1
